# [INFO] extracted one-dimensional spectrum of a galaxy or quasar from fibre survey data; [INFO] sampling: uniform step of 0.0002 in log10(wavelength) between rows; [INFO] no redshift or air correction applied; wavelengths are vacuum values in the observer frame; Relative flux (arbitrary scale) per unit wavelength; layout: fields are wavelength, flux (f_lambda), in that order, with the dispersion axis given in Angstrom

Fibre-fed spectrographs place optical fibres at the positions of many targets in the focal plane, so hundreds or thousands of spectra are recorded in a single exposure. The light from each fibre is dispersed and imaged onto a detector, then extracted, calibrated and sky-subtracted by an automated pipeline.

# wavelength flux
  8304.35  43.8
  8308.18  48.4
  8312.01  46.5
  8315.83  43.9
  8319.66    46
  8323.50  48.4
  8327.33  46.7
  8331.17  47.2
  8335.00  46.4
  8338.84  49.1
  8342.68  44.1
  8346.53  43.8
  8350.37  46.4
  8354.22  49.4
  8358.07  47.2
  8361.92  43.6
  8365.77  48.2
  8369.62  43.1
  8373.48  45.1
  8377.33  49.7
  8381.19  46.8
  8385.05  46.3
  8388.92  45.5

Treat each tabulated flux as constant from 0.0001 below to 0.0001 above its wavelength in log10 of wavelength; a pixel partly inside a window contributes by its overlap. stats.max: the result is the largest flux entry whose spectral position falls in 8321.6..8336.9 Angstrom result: 48.4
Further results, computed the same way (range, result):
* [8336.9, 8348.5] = 49.1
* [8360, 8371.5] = 48.2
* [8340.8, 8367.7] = 49.4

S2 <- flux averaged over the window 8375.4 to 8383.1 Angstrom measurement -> 48.3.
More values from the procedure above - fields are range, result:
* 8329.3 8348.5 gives 46.1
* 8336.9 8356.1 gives 46.5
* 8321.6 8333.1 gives 47.5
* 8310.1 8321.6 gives 45.5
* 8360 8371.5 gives 45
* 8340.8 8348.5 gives 44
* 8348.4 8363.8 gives 46.6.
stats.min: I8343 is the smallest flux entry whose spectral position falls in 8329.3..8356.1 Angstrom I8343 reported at 43.8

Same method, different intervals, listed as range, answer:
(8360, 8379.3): 43.1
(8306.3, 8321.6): 43.9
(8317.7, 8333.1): 46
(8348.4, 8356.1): 46.4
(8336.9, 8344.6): 44.1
